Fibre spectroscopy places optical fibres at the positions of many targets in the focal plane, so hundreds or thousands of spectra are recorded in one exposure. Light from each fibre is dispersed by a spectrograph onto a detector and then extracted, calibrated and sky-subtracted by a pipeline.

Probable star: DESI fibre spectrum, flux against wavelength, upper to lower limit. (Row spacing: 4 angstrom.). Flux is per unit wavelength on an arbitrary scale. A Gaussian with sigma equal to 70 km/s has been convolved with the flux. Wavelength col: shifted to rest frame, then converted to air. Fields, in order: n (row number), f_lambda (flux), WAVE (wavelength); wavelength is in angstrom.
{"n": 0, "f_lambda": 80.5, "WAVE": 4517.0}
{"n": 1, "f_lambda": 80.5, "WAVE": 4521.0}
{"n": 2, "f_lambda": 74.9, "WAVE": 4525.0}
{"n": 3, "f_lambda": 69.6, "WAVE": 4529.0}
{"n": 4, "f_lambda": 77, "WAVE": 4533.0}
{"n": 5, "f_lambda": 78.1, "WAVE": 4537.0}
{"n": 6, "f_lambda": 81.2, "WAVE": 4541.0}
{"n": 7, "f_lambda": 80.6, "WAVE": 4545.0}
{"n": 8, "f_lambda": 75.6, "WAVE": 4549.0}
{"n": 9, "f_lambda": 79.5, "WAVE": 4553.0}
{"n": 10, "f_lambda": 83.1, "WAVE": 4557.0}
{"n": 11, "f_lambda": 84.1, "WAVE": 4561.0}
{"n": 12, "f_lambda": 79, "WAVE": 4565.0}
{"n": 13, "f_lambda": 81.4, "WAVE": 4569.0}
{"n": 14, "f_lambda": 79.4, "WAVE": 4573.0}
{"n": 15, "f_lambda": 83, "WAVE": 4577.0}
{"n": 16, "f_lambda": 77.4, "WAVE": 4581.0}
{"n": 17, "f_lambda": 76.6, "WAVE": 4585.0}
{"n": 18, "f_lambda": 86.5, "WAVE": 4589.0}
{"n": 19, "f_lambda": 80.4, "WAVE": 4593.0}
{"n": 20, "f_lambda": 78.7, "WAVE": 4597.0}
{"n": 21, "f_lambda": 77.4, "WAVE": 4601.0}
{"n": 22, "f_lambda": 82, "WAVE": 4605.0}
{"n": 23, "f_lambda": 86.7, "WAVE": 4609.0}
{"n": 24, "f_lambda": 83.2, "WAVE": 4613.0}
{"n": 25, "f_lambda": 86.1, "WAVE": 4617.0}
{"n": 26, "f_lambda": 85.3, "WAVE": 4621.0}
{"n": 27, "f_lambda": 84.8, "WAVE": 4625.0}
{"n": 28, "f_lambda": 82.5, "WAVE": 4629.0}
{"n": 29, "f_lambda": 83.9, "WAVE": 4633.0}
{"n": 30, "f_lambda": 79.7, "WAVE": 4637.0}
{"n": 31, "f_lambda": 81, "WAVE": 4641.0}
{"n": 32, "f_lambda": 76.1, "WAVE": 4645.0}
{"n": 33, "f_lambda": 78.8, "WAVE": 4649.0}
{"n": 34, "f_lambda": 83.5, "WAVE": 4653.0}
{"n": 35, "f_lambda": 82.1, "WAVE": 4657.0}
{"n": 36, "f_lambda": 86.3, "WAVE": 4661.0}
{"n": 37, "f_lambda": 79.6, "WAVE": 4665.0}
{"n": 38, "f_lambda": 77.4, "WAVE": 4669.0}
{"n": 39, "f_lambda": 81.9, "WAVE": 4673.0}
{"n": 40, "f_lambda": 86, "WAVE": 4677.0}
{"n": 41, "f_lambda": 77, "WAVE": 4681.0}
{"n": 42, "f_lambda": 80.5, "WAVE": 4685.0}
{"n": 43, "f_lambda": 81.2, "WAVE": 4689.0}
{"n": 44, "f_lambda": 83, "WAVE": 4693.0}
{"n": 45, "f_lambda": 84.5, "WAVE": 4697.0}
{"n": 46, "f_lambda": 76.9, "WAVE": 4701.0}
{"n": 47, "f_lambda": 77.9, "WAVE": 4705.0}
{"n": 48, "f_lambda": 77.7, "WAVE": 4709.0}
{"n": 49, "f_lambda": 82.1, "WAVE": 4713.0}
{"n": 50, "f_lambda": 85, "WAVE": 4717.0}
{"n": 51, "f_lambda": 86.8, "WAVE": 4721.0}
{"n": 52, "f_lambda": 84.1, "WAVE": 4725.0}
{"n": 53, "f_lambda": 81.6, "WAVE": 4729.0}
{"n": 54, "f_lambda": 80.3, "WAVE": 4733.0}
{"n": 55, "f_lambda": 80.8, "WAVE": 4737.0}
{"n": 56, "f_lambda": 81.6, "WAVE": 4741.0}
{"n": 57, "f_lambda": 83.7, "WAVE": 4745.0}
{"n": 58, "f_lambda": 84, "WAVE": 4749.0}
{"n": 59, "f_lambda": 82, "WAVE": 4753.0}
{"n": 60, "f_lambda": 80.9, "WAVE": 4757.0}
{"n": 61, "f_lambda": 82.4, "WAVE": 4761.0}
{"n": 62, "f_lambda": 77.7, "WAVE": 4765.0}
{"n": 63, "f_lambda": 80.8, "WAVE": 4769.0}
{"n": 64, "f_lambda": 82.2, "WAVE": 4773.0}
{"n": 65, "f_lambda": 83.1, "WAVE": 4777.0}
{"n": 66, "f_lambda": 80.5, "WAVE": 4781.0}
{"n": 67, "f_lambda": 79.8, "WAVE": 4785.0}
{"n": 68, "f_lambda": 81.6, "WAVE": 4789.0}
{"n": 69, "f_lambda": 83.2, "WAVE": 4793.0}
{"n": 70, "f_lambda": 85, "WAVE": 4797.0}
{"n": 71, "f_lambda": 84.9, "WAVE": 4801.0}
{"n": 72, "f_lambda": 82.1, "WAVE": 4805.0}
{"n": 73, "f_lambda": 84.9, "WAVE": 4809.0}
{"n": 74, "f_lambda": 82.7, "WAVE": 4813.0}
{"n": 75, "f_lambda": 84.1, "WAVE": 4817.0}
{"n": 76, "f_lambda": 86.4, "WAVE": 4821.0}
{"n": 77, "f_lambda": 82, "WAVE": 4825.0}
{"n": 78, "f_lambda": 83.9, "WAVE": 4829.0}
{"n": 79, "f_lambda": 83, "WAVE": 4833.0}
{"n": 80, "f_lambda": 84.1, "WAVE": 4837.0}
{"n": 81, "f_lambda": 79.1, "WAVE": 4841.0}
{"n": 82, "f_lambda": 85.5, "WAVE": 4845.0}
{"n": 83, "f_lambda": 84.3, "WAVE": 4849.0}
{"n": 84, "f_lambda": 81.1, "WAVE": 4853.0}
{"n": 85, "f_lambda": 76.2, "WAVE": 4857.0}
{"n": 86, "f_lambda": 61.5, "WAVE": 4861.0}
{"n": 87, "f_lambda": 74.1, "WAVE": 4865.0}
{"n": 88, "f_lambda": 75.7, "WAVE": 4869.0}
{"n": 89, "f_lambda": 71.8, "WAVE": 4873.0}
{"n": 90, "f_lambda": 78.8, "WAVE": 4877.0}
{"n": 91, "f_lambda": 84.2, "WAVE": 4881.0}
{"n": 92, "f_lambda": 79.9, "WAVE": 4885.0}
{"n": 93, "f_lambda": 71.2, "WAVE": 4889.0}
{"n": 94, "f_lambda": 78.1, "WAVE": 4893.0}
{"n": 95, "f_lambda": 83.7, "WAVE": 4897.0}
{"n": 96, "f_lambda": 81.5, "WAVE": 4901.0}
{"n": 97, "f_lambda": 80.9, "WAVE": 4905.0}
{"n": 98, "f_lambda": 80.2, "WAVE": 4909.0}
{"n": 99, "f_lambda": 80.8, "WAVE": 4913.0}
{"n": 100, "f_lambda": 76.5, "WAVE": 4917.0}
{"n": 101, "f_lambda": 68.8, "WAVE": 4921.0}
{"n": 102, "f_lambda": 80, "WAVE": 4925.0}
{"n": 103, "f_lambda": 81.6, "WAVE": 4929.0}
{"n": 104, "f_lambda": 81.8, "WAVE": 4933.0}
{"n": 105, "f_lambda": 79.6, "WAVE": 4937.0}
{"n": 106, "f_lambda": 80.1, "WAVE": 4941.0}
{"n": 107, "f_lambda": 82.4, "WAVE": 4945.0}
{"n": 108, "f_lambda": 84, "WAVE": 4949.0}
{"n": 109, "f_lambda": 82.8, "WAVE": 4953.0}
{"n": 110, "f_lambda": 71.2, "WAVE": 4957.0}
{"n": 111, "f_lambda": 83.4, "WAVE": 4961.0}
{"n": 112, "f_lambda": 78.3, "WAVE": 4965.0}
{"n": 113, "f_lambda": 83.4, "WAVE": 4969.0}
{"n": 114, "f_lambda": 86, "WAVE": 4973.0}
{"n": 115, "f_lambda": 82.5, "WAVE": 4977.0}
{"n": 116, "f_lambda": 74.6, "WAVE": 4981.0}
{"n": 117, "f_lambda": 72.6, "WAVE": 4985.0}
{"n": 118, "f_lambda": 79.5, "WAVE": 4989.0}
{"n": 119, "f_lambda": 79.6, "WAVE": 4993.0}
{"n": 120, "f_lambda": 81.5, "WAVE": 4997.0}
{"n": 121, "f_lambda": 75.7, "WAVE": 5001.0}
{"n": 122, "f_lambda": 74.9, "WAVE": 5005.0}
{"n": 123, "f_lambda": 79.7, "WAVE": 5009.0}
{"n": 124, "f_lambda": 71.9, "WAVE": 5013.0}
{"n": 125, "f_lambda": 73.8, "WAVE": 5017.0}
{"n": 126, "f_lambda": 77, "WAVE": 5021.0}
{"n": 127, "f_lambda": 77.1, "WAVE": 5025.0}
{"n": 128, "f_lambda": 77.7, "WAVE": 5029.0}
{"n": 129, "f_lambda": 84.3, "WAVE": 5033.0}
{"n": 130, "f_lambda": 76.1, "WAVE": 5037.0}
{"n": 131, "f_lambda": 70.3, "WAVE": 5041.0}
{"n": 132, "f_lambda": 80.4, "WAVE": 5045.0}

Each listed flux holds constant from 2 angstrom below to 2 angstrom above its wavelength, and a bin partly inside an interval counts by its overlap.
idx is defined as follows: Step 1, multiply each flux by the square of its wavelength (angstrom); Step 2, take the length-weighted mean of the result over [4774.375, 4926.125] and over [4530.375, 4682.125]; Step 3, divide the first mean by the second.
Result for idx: 1.09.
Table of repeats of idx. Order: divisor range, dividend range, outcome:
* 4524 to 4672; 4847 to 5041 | 1.12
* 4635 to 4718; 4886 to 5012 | 1.10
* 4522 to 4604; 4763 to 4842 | 1.15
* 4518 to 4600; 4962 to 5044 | 1.18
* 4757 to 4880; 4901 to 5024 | 1.04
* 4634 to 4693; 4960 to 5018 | 1.11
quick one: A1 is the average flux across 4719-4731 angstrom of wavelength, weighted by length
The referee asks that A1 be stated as 84.2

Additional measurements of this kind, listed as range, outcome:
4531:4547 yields 79.2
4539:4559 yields 80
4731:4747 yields 81.6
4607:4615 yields 85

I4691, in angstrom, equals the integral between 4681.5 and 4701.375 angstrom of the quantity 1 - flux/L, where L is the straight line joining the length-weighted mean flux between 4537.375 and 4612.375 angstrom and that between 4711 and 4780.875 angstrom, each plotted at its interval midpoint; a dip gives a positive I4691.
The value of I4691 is 0.1 angstrom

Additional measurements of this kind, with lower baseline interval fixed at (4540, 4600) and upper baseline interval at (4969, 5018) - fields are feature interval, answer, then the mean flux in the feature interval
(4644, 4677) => -0.5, 81.2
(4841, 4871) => 0.7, 77.1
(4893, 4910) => -0.6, 81.2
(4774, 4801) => -1.1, 82.4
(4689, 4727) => -1.1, 82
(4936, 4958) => -0.6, 80.4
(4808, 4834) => -1.6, 83.9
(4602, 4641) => -1.7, 83.5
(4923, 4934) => -0.4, 81.1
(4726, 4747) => -0.6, 81.7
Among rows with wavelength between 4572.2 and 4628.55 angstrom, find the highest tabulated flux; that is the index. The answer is 86.7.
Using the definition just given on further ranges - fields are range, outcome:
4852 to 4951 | 84.2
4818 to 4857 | 86.4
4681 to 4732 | 86.8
